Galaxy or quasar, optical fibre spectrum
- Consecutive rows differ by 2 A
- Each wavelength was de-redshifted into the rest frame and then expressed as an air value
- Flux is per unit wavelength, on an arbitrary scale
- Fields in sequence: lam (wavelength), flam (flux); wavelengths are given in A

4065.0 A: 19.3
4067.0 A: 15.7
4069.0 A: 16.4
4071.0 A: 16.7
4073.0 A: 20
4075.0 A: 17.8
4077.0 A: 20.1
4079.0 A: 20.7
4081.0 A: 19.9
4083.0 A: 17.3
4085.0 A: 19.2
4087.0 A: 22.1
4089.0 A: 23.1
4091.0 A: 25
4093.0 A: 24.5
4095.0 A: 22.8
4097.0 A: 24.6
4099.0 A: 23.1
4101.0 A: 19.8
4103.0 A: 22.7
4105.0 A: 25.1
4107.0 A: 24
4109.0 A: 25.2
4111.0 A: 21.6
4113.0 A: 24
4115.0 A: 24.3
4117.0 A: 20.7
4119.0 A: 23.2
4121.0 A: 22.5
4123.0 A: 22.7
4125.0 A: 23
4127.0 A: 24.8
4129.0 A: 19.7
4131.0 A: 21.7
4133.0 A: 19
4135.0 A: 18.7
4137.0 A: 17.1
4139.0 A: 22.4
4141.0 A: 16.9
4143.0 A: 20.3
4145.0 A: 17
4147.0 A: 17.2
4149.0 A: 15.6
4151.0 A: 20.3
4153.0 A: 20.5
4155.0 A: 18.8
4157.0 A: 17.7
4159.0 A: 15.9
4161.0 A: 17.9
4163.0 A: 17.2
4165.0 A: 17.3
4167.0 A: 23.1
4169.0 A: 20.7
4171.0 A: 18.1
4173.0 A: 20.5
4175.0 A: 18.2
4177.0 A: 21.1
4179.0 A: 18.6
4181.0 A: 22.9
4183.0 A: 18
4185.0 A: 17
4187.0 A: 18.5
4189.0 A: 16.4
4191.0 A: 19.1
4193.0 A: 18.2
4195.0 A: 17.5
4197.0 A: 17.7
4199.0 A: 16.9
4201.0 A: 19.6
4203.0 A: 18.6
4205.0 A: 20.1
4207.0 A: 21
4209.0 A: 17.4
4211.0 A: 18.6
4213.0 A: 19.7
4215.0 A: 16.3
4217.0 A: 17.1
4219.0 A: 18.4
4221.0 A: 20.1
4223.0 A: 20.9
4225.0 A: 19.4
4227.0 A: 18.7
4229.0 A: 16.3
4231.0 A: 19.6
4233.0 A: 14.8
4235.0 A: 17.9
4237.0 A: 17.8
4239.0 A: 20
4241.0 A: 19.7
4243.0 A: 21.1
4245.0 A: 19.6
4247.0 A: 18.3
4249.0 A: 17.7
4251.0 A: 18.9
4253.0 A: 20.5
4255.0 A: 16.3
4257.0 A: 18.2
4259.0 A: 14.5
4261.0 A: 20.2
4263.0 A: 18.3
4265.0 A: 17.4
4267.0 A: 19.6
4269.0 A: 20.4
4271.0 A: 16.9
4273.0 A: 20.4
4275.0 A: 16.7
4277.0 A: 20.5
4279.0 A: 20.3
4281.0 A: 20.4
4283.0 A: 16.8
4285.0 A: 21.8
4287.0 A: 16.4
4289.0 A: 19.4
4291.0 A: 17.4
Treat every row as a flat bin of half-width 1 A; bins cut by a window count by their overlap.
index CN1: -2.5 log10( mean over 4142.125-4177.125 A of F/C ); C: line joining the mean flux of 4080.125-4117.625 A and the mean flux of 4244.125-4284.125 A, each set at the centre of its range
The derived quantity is 0.13 mag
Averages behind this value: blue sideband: 22.6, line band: 18.7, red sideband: 18.6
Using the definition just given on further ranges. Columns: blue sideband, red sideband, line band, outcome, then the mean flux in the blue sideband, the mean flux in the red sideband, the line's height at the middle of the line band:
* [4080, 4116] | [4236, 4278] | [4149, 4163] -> 0.17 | 22.7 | 18.7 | 21.2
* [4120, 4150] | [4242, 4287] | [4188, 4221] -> 0.06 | 19.9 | 18.8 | 19.3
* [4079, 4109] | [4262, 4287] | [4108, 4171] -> 0.07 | 22.4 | 19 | 21.6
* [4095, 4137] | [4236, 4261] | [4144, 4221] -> 0.11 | 22.4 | 18.6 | 20.5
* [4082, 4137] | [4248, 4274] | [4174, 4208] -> 0.08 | 22.3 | 18.4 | 20.2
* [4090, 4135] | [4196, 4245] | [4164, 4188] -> 0.05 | 22.8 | 18.7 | 20.4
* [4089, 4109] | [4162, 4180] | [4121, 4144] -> 0.05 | 23.6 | 19.4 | 21.6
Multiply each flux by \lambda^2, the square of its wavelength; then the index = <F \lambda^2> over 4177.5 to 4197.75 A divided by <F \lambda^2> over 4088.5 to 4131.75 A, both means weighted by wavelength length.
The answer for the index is 0.83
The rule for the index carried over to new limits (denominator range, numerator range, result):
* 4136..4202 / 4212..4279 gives 1.04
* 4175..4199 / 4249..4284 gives 1.04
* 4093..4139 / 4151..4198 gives 0.86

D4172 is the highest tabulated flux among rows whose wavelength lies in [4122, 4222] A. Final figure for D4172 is 24.8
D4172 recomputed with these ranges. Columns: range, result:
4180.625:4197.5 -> 22.9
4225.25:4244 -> 21.1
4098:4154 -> 25.2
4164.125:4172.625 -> 23.1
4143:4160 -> 20.5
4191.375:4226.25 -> 21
